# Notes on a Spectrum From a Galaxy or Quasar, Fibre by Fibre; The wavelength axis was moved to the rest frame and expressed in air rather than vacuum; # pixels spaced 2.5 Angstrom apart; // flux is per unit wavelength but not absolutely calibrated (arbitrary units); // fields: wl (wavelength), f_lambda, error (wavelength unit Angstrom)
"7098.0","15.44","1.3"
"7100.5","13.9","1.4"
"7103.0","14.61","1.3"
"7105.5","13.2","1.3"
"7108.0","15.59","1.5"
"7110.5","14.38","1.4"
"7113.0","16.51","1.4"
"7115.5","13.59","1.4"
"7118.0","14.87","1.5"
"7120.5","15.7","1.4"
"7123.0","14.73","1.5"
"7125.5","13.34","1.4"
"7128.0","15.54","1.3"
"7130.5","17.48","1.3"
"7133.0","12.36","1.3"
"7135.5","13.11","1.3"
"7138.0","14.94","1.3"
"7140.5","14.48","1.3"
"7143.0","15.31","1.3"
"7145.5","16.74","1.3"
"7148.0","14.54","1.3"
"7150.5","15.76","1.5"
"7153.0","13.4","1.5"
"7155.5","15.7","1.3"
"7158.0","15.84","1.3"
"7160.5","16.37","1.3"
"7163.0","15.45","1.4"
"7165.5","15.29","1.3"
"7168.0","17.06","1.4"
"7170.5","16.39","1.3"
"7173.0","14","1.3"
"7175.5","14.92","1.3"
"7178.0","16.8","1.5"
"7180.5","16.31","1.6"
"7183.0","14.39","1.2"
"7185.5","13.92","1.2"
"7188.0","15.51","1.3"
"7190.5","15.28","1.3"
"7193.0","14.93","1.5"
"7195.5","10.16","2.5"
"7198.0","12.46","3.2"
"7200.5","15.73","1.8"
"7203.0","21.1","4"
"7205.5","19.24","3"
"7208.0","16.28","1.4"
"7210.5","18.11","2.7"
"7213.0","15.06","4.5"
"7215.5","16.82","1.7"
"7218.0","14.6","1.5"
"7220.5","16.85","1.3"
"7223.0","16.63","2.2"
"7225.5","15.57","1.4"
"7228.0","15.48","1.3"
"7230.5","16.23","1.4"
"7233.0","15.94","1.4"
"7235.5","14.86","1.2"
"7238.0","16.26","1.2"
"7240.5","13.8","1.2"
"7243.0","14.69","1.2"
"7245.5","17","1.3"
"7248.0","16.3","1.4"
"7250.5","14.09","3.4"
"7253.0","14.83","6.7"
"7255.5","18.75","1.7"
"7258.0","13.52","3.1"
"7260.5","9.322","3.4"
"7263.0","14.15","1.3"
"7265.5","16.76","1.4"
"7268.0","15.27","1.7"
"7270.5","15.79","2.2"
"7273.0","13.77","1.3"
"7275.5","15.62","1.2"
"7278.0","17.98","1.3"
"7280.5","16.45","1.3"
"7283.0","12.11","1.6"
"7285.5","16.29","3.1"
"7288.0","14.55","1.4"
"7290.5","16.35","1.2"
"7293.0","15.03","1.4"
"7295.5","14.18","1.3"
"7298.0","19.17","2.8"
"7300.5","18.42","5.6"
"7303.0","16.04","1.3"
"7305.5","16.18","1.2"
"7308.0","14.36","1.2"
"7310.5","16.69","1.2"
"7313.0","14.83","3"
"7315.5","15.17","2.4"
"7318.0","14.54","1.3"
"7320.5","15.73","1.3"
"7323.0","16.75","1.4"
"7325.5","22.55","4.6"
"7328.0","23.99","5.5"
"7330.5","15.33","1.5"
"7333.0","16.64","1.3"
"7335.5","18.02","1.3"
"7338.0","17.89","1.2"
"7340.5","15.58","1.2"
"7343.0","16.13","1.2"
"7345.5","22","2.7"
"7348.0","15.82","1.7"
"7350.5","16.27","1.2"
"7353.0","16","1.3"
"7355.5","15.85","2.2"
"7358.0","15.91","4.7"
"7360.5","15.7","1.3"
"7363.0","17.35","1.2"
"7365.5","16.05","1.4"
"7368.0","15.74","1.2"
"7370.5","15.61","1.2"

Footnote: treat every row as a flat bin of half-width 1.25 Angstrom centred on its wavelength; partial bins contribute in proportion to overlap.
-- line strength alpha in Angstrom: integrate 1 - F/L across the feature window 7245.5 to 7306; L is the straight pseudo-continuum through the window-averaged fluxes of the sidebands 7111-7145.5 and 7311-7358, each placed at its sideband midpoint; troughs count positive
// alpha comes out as 3.68 Angstrom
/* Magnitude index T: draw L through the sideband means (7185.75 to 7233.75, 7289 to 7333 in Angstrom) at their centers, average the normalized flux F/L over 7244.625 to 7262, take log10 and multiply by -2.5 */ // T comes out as 0.103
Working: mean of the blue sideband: 15.9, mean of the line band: 14.8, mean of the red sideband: 16.8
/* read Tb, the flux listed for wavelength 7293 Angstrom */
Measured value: 15.03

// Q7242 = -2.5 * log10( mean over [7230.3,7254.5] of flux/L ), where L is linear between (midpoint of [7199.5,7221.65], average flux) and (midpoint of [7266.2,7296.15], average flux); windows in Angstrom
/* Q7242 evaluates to 0.06 mag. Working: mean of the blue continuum 17.1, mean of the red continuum 15.3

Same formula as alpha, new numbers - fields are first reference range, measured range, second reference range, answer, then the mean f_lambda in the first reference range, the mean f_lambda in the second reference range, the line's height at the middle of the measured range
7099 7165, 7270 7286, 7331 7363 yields 0.8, 14.9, 16.8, 16.2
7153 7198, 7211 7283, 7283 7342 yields 2.1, 15.1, 16.6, 15.9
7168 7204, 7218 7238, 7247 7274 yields -1.2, 15.2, 14.8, 14.9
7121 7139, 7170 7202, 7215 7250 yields 1.1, 14.5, 15.7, 15.2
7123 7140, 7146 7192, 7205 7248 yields -1.0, 14.5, 16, 15.1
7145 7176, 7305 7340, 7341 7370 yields -1.4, 15.5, 16.6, 16.4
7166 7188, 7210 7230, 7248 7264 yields -1.7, 15.5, 14.3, 14.8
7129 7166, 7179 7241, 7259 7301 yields -2.0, 15.1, 15.3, 15.2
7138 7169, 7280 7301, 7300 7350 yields 1.3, 15.5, 17.1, 16.8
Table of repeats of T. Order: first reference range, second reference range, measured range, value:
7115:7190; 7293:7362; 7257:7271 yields 0.156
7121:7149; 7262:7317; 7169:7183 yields -0.039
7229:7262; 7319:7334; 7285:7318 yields 0.099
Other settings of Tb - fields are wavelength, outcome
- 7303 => 16.04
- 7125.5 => 13.34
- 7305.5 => 16.18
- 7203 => 21.1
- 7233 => 15.94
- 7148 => 14.54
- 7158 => 15.84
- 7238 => 16.26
